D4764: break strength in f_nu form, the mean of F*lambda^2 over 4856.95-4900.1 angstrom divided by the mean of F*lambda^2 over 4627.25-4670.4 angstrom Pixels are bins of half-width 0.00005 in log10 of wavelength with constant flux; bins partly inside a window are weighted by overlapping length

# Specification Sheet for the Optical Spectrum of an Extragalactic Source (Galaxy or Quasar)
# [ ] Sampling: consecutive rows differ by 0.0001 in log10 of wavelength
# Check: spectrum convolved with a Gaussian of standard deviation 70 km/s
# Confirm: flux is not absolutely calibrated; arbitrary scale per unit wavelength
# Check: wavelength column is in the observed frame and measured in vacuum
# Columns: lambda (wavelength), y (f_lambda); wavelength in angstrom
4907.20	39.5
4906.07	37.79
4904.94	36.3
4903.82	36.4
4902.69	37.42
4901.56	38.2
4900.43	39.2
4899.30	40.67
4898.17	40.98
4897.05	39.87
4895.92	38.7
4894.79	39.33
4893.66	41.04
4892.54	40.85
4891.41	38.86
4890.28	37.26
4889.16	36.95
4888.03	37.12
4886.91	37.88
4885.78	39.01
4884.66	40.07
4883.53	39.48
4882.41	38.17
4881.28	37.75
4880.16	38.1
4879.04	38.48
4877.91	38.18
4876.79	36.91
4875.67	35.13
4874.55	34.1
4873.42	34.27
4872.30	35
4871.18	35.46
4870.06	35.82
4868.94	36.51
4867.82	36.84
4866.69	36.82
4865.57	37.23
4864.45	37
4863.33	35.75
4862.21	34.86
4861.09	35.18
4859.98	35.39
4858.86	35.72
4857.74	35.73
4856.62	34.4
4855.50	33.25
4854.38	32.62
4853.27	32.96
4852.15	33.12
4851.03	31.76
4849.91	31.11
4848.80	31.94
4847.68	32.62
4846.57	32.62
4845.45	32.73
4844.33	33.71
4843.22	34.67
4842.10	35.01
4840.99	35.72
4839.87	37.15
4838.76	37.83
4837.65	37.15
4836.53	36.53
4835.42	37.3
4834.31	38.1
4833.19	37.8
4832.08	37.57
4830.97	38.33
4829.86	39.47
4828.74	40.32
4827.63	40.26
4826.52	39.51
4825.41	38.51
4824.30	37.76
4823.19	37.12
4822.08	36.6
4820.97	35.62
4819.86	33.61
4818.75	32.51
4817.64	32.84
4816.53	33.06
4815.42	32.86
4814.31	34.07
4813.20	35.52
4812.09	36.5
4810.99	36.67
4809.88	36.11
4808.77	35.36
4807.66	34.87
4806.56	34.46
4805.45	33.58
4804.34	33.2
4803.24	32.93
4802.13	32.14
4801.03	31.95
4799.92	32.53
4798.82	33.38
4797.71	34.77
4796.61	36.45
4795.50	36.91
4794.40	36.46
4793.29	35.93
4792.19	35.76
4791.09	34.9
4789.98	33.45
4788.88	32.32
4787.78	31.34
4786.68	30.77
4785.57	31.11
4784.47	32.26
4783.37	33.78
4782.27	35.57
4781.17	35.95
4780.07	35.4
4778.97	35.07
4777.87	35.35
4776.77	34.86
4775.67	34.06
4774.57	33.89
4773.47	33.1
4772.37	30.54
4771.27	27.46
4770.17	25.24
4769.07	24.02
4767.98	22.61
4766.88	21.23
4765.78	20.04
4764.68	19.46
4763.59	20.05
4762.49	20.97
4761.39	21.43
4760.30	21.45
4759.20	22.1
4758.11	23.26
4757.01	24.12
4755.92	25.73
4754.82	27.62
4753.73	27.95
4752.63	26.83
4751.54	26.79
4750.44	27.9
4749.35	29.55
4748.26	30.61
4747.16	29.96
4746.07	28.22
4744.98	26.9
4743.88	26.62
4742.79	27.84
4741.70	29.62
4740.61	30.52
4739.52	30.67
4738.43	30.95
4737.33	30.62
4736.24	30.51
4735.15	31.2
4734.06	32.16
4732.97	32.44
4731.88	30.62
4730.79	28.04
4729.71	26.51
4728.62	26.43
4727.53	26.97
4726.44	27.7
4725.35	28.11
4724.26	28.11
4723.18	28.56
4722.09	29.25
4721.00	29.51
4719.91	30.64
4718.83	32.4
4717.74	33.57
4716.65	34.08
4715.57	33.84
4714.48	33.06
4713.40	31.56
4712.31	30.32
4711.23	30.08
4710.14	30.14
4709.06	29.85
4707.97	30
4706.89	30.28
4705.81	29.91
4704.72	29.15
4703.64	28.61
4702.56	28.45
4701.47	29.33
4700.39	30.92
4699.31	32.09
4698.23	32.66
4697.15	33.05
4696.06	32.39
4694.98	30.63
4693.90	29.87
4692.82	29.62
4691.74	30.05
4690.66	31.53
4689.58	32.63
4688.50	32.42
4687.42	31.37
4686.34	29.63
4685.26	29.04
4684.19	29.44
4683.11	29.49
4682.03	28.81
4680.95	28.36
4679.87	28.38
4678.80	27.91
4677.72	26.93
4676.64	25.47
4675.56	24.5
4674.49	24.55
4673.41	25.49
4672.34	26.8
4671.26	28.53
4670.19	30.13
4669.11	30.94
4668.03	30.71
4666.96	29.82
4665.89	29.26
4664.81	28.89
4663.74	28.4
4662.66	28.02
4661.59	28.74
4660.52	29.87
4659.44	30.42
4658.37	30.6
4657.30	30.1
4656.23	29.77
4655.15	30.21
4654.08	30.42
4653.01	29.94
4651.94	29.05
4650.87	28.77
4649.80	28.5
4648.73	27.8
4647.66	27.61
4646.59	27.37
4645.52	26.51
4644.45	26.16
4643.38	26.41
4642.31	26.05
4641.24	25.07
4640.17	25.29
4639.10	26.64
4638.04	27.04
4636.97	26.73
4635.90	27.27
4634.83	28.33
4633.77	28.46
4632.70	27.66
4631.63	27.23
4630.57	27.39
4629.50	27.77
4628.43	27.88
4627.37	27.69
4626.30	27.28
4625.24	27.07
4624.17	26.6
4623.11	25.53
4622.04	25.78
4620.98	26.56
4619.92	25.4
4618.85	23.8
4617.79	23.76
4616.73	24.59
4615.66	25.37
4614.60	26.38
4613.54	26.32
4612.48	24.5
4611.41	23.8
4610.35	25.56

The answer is 1.46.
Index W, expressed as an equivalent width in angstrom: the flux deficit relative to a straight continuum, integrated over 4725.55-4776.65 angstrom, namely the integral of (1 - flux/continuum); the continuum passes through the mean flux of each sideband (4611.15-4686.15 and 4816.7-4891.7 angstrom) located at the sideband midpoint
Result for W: 7.2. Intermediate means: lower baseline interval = 27.6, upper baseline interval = 36.1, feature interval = 27.3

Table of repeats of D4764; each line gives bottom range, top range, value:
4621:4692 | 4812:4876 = 1.36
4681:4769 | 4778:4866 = 1.27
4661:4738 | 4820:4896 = 1.31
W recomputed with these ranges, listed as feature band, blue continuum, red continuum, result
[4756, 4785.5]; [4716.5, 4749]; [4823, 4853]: 3.8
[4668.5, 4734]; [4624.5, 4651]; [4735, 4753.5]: -3.3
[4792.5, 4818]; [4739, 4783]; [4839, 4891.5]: -2.8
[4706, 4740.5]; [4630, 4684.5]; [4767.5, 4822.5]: 0.4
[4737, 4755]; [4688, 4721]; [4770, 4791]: 1.8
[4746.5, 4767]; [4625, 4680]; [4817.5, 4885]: 4.8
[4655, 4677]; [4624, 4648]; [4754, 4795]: -0.9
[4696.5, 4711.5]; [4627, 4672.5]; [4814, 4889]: 0.0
